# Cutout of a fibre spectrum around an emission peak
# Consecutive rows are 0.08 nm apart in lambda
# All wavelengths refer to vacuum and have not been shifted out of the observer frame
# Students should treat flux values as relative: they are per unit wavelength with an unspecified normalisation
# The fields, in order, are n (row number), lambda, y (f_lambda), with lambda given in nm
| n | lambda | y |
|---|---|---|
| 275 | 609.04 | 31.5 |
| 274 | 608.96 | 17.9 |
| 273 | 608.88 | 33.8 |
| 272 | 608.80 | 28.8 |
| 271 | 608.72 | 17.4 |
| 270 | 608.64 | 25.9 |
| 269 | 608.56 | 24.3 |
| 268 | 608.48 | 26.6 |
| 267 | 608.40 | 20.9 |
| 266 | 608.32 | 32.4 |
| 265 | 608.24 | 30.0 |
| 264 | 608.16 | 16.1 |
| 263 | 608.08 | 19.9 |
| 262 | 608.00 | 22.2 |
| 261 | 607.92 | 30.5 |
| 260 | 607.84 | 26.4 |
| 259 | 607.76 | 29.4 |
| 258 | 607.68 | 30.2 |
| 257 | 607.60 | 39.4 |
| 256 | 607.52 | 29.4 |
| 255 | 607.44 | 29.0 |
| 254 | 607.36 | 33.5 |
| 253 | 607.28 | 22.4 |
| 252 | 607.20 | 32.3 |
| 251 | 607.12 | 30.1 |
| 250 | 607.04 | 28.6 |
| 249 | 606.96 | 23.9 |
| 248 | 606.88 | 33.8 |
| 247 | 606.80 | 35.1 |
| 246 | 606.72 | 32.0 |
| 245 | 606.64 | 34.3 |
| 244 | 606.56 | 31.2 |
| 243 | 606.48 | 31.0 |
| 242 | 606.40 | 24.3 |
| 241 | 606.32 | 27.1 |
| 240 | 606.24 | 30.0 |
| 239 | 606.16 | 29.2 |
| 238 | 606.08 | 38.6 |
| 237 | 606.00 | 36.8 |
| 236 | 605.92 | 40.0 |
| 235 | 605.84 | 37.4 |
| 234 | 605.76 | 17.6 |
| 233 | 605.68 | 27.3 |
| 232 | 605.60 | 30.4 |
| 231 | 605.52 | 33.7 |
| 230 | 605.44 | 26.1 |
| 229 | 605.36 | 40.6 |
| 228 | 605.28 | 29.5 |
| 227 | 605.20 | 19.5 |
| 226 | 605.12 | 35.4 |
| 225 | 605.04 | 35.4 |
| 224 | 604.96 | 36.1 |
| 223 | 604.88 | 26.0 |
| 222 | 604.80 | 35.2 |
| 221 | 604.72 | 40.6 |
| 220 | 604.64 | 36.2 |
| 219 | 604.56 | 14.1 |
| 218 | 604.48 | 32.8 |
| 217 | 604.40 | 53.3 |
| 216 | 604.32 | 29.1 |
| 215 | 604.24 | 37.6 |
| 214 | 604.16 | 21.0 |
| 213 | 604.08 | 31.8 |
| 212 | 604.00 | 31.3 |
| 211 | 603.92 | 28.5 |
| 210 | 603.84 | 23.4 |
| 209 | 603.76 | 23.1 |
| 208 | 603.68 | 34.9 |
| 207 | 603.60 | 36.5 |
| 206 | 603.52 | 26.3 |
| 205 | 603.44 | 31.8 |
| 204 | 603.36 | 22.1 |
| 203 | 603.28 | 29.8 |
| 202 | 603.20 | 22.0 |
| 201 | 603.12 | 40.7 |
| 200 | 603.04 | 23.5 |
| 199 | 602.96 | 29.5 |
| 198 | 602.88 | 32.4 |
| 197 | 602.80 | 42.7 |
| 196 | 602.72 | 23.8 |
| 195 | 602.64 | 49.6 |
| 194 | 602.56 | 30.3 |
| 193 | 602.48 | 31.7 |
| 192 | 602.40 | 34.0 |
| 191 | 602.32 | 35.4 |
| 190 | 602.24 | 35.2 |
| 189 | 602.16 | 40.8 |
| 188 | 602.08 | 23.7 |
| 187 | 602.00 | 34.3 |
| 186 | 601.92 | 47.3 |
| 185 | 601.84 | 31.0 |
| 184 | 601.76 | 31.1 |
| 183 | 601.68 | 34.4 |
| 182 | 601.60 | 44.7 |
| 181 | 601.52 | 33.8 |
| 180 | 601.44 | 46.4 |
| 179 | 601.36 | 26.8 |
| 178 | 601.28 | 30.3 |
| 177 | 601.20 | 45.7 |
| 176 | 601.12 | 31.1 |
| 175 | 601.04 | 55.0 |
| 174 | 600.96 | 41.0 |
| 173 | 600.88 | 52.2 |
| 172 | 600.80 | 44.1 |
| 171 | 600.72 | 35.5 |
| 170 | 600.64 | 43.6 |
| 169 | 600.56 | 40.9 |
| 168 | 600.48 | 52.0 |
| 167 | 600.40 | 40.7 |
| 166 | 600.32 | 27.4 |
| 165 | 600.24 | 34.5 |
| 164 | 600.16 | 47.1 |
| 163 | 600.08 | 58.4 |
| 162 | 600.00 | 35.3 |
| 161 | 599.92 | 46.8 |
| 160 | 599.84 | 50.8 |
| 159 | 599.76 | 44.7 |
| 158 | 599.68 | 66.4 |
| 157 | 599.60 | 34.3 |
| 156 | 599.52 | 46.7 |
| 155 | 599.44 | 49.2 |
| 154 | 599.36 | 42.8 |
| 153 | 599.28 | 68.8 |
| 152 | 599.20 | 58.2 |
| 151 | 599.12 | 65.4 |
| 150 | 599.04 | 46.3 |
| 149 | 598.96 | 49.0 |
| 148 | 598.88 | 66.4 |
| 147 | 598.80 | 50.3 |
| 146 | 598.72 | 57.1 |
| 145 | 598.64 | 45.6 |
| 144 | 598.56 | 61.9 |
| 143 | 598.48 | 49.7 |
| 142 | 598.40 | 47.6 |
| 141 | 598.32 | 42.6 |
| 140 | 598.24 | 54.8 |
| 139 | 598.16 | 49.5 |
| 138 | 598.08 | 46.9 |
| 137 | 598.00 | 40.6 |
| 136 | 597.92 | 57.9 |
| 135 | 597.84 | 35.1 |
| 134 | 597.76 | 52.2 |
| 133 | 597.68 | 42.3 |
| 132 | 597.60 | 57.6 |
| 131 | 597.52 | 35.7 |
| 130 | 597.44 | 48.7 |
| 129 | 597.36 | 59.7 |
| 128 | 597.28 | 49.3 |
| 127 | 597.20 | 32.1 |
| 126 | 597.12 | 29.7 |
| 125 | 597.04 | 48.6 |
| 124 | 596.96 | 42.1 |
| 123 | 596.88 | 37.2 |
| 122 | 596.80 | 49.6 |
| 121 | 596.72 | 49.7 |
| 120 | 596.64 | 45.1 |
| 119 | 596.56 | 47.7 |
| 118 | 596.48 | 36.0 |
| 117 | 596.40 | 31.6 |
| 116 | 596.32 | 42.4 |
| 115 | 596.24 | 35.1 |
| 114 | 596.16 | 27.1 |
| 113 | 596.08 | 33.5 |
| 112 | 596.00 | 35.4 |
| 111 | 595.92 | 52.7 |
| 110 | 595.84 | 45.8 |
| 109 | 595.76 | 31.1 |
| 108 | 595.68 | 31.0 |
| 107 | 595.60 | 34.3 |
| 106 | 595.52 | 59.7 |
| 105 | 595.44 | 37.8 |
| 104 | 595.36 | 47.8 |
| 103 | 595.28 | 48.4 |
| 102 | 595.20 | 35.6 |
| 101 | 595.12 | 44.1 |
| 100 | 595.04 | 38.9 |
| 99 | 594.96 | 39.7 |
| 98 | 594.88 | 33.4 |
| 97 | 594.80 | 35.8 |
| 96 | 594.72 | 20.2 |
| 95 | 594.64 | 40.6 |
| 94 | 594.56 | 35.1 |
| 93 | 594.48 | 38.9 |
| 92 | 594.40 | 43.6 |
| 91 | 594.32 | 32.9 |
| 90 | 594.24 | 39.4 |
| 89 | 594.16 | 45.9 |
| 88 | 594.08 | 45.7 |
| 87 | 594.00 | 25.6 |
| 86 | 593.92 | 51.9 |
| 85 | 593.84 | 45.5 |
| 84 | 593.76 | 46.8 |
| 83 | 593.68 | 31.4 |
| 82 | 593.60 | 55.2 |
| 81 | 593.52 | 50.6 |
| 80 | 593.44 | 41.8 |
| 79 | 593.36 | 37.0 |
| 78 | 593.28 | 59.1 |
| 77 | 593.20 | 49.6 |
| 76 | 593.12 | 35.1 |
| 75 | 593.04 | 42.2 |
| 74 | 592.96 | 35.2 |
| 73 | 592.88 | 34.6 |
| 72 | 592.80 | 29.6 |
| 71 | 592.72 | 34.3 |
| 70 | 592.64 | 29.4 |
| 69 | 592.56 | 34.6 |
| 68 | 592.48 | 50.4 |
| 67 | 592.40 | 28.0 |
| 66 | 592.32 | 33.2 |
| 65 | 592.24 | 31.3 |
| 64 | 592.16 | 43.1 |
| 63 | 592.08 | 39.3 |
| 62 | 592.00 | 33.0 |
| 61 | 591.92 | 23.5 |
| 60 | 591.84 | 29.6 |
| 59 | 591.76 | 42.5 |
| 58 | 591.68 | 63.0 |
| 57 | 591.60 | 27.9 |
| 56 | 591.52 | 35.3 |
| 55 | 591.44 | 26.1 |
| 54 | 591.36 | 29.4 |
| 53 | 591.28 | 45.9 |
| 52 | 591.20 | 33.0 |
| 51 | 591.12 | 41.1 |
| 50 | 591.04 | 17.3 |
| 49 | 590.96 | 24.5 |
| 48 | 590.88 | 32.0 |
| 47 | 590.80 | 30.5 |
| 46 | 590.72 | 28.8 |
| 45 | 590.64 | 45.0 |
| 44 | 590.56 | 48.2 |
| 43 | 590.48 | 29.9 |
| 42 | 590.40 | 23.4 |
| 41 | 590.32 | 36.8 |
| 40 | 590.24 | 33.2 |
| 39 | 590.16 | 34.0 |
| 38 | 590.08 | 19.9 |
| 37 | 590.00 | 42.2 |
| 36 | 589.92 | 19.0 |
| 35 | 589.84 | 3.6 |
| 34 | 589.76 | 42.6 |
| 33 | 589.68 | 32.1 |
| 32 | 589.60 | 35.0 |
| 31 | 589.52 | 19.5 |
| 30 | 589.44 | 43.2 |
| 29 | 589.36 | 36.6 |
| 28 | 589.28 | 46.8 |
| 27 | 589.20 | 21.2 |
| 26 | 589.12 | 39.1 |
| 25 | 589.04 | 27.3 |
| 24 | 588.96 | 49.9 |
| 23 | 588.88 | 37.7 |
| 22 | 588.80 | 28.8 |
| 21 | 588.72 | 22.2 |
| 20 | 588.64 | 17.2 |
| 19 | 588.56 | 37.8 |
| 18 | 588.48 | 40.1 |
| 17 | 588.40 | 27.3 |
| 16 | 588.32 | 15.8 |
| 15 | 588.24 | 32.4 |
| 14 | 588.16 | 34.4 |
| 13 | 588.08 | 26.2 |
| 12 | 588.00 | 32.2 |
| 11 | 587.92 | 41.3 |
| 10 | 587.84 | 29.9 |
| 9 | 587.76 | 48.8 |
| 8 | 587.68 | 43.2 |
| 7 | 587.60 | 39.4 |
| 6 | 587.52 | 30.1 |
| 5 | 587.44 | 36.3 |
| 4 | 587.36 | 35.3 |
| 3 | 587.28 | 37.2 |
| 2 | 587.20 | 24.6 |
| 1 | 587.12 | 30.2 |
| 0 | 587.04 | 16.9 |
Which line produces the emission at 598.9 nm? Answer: C III] 1909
